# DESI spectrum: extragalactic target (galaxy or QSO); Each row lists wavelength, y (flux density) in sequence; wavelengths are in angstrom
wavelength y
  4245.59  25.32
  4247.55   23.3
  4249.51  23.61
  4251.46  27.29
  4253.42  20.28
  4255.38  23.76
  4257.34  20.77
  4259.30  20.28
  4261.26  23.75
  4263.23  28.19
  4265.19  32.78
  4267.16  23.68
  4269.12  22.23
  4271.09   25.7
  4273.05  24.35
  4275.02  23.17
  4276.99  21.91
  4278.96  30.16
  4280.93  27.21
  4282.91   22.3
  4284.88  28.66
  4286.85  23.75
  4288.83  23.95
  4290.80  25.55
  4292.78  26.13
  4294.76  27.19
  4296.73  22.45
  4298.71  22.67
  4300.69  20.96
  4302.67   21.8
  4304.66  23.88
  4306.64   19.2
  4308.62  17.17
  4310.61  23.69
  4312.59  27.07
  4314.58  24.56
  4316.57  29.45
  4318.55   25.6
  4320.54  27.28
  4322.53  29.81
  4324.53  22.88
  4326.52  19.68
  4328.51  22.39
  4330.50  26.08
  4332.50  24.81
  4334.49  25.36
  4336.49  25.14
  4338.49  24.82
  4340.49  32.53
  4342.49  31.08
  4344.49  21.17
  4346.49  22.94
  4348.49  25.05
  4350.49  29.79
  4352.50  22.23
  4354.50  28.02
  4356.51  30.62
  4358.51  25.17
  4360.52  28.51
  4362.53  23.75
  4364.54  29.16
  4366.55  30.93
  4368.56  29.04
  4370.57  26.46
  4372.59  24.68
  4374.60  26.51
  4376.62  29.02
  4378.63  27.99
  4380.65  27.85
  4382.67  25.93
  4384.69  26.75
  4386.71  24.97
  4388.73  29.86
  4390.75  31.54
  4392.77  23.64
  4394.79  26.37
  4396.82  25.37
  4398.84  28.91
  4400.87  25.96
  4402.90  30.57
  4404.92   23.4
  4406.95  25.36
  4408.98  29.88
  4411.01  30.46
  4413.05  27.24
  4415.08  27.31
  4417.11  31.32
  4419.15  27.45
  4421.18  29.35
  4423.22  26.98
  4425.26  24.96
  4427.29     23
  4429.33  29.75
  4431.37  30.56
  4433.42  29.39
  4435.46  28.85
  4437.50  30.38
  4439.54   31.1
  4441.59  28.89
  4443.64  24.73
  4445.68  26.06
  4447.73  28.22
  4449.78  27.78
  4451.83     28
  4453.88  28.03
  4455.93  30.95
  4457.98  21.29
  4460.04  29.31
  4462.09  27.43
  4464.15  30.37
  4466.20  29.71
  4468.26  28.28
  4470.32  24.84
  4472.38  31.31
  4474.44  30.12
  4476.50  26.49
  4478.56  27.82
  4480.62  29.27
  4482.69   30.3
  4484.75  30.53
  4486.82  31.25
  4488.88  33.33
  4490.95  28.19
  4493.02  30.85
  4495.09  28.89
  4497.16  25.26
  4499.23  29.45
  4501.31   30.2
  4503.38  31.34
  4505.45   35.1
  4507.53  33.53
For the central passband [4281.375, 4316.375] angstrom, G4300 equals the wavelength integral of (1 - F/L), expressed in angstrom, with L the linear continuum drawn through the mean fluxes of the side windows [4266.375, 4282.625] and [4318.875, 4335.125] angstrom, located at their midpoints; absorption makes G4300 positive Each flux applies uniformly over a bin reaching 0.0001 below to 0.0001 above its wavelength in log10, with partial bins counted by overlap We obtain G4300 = 1.38 angstrom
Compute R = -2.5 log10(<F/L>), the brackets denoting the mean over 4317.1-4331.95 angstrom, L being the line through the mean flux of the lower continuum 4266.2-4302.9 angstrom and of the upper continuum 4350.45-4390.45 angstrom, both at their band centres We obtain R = 0.036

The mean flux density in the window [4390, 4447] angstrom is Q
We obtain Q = 27.8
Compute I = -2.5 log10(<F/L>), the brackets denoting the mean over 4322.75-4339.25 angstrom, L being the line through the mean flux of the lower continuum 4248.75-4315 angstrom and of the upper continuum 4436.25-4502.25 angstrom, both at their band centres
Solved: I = 0.05 mag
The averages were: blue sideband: 24.1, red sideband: 28.7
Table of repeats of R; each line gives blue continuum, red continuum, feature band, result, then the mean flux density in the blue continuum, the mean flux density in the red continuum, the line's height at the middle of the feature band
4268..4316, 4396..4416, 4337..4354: -0.02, 24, 27.5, 25.6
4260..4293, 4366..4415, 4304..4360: 0.05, 25.4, 27.4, 26.4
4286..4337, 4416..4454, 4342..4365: -0.03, 24.2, 28.1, 25.5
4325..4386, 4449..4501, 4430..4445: -0.04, 26.4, 28.8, 28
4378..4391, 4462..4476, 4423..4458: 0.02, 27.6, 28.9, 28.4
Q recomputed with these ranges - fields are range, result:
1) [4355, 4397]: 27.4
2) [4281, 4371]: 25.4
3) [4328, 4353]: 25.8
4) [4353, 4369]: 27.9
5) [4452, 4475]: 28.3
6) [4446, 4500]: 28.7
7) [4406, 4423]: 28.5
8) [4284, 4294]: 25.6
